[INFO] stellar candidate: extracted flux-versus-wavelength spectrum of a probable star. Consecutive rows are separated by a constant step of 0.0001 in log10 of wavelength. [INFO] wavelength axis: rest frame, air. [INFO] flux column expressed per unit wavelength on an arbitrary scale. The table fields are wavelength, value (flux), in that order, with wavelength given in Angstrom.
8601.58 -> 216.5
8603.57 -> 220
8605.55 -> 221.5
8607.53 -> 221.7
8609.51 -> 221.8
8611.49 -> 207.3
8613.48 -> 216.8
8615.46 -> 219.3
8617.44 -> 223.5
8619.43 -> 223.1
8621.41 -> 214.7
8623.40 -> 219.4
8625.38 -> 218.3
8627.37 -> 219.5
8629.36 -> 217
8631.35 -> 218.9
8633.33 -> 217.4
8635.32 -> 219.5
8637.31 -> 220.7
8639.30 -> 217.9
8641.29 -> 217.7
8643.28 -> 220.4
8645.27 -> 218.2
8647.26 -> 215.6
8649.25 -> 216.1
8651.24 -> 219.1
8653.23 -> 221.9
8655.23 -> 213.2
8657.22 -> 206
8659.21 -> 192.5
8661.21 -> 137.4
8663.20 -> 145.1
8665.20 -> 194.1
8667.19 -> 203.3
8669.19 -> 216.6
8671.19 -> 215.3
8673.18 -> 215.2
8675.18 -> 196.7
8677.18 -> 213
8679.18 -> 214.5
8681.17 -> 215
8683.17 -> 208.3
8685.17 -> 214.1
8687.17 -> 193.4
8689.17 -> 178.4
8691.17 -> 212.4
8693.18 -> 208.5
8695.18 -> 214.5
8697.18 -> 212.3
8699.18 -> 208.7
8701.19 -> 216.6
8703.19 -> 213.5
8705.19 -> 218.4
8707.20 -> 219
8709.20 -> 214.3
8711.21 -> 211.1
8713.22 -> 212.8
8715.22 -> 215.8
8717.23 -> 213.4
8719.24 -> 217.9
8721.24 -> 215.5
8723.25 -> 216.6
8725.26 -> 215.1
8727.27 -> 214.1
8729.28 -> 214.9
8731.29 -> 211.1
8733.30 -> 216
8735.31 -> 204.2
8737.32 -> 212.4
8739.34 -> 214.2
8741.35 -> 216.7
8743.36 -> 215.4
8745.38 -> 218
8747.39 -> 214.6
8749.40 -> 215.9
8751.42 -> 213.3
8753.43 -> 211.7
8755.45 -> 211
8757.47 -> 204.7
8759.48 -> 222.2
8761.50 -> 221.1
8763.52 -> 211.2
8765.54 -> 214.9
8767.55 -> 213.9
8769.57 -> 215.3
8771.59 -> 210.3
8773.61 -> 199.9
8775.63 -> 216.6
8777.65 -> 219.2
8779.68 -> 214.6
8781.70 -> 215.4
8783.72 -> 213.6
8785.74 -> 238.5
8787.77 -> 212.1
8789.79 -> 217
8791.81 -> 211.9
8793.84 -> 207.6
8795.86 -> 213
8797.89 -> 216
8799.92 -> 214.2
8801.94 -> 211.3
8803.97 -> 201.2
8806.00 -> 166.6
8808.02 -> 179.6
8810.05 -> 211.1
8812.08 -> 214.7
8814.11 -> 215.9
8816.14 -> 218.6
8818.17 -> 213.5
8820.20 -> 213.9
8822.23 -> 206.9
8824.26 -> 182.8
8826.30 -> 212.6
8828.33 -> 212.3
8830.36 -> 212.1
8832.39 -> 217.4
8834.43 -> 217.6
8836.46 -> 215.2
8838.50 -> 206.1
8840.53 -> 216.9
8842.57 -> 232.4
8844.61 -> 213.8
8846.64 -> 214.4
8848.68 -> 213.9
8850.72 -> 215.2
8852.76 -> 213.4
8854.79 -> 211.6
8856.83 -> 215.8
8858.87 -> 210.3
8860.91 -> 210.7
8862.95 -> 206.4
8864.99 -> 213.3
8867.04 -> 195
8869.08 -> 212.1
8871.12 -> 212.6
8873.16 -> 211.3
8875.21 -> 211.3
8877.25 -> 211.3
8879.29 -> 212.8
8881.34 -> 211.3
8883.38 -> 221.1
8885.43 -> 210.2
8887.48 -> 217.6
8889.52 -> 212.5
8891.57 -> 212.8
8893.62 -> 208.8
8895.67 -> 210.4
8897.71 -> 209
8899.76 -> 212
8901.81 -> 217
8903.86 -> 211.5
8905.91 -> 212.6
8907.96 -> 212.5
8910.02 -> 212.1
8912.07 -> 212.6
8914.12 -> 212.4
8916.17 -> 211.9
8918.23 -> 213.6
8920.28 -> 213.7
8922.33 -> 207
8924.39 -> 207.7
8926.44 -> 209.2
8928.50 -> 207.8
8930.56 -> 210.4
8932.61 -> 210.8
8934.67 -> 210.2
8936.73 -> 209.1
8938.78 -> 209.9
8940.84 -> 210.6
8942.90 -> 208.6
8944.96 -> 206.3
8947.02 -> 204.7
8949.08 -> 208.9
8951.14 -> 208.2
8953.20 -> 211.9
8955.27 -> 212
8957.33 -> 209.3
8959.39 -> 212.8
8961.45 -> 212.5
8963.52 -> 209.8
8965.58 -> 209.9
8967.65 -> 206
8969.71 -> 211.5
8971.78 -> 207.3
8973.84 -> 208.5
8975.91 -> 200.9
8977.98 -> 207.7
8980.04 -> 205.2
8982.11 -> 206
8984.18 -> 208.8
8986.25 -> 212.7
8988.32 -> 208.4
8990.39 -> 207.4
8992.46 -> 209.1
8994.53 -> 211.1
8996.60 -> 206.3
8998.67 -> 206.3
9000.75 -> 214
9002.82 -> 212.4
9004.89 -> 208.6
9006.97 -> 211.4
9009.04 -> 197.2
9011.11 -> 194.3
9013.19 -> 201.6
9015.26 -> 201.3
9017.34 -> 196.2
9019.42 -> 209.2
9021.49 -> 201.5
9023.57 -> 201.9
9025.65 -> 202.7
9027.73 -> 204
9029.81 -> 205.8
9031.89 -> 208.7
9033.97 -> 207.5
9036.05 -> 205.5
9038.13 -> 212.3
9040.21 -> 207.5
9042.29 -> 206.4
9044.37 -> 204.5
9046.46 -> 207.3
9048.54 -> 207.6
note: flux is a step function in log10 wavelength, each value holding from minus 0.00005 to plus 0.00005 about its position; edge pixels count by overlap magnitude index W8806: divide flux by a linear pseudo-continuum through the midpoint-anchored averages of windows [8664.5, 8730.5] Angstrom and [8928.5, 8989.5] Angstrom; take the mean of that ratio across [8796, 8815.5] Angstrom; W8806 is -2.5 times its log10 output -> 0.03 mag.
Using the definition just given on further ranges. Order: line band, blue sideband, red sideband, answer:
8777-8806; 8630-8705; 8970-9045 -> -0.03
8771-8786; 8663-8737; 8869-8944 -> -0.02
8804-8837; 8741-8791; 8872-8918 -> 0.04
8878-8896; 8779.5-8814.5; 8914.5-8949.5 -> -0.02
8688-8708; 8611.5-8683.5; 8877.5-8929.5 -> 0.00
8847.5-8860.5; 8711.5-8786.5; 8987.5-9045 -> -0.01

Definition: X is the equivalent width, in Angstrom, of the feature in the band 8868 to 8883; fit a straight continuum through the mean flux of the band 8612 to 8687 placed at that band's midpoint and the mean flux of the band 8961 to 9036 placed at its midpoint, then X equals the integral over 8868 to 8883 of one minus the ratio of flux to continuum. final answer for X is -0.3 Angstrom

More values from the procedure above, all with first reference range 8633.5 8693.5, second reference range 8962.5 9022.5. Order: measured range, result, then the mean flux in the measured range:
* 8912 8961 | -0.8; 210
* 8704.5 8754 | -2.0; 214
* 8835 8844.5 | -0.5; 217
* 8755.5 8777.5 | -0.7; 213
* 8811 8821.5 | -0.4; 215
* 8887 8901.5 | -0.4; 212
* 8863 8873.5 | -0.1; 208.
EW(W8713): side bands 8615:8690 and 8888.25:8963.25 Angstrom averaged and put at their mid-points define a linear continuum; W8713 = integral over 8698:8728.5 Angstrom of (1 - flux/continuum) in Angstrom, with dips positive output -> -0.8 Angstrom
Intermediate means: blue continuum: 209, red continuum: 211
